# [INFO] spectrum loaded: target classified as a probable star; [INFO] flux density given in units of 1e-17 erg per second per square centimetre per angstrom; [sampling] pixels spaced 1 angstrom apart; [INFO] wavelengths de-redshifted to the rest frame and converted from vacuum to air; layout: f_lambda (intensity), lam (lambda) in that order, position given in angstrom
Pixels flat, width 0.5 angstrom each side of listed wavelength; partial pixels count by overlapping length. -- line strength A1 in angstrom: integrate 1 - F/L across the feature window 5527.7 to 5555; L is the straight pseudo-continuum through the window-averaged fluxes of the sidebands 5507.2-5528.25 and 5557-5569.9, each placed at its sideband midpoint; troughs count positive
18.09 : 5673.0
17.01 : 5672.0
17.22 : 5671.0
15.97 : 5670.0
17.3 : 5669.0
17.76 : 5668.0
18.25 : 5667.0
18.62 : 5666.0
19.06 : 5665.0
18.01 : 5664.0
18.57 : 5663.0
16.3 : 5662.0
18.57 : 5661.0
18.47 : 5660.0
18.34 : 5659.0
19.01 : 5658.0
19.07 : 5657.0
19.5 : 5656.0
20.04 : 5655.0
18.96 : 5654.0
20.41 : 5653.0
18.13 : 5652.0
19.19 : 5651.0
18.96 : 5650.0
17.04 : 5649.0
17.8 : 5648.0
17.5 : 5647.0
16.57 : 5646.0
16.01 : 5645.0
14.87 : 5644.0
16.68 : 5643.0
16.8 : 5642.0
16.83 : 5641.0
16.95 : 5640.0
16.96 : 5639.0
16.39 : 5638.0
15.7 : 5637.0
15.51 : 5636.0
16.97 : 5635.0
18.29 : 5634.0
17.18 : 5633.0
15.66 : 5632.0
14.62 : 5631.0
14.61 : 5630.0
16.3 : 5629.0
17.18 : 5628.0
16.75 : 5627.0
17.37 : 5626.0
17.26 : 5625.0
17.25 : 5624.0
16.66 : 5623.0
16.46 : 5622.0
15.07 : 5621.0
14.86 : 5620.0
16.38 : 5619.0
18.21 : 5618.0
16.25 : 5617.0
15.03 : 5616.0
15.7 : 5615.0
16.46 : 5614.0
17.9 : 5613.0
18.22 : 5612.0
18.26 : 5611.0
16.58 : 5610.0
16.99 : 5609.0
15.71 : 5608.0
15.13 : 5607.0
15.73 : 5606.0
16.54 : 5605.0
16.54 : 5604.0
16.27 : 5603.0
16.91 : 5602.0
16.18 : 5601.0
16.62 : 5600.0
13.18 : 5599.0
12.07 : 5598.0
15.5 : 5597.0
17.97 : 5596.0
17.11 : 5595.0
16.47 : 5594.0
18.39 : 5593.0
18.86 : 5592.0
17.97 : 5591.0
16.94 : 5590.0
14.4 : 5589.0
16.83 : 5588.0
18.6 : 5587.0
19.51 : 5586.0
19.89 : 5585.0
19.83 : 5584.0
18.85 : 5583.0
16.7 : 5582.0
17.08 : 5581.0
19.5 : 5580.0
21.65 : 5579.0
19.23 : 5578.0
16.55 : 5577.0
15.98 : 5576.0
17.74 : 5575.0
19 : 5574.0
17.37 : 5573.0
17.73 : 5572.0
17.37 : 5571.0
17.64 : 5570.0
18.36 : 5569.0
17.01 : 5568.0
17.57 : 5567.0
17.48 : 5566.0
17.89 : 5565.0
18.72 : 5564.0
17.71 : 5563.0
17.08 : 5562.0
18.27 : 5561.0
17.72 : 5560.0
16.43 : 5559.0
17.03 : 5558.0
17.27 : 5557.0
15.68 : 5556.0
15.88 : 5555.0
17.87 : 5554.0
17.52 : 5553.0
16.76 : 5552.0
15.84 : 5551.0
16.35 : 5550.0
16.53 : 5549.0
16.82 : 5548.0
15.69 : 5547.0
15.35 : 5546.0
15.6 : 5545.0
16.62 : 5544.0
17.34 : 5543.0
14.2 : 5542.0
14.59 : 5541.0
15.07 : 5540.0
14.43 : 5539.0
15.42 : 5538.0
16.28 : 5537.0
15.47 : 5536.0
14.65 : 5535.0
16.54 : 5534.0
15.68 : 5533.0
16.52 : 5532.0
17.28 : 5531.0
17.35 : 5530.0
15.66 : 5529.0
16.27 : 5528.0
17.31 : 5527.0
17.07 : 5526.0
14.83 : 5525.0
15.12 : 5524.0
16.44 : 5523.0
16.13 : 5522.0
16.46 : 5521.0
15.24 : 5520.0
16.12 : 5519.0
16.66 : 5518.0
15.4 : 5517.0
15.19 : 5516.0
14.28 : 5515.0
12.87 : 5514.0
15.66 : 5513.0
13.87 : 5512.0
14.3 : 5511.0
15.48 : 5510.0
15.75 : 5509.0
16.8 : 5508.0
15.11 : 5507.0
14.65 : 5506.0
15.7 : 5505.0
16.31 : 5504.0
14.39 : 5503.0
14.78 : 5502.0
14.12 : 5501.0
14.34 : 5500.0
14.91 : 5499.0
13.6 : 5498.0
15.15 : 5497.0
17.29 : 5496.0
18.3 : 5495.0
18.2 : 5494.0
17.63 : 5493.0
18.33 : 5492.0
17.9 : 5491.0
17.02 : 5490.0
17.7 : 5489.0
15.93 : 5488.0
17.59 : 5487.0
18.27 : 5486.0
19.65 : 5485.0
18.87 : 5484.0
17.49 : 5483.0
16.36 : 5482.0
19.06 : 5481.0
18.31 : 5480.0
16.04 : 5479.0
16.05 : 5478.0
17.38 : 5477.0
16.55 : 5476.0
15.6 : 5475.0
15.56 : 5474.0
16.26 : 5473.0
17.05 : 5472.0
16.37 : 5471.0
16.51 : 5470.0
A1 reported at 0.9 angstrom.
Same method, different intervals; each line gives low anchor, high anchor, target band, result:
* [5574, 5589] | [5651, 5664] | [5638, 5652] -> 1.2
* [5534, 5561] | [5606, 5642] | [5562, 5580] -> -1.9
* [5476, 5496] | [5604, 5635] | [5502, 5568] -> 4.3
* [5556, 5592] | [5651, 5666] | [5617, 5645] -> 3.1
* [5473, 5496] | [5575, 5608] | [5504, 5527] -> 2.5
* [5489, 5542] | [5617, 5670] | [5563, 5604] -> -2.2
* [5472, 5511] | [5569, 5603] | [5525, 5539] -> 0.6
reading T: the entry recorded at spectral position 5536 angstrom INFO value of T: 15.47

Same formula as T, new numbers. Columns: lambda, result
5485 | 19.65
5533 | 15.68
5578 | 19.23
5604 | 16.54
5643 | 16.68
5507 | 15.11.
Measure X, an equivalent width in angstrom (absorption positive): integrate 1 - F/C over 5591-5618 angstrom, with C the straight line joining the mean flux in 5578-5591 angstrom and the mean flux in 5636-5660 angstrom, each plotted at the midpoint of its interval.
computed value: 2.5 angstrom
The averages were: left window 18.3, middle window 16.5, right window 17.7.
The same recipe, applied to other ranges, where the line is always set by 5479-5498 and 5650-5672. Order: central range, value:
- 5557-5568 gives 0.23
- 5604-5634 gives 2.87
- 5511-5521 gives 1.49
